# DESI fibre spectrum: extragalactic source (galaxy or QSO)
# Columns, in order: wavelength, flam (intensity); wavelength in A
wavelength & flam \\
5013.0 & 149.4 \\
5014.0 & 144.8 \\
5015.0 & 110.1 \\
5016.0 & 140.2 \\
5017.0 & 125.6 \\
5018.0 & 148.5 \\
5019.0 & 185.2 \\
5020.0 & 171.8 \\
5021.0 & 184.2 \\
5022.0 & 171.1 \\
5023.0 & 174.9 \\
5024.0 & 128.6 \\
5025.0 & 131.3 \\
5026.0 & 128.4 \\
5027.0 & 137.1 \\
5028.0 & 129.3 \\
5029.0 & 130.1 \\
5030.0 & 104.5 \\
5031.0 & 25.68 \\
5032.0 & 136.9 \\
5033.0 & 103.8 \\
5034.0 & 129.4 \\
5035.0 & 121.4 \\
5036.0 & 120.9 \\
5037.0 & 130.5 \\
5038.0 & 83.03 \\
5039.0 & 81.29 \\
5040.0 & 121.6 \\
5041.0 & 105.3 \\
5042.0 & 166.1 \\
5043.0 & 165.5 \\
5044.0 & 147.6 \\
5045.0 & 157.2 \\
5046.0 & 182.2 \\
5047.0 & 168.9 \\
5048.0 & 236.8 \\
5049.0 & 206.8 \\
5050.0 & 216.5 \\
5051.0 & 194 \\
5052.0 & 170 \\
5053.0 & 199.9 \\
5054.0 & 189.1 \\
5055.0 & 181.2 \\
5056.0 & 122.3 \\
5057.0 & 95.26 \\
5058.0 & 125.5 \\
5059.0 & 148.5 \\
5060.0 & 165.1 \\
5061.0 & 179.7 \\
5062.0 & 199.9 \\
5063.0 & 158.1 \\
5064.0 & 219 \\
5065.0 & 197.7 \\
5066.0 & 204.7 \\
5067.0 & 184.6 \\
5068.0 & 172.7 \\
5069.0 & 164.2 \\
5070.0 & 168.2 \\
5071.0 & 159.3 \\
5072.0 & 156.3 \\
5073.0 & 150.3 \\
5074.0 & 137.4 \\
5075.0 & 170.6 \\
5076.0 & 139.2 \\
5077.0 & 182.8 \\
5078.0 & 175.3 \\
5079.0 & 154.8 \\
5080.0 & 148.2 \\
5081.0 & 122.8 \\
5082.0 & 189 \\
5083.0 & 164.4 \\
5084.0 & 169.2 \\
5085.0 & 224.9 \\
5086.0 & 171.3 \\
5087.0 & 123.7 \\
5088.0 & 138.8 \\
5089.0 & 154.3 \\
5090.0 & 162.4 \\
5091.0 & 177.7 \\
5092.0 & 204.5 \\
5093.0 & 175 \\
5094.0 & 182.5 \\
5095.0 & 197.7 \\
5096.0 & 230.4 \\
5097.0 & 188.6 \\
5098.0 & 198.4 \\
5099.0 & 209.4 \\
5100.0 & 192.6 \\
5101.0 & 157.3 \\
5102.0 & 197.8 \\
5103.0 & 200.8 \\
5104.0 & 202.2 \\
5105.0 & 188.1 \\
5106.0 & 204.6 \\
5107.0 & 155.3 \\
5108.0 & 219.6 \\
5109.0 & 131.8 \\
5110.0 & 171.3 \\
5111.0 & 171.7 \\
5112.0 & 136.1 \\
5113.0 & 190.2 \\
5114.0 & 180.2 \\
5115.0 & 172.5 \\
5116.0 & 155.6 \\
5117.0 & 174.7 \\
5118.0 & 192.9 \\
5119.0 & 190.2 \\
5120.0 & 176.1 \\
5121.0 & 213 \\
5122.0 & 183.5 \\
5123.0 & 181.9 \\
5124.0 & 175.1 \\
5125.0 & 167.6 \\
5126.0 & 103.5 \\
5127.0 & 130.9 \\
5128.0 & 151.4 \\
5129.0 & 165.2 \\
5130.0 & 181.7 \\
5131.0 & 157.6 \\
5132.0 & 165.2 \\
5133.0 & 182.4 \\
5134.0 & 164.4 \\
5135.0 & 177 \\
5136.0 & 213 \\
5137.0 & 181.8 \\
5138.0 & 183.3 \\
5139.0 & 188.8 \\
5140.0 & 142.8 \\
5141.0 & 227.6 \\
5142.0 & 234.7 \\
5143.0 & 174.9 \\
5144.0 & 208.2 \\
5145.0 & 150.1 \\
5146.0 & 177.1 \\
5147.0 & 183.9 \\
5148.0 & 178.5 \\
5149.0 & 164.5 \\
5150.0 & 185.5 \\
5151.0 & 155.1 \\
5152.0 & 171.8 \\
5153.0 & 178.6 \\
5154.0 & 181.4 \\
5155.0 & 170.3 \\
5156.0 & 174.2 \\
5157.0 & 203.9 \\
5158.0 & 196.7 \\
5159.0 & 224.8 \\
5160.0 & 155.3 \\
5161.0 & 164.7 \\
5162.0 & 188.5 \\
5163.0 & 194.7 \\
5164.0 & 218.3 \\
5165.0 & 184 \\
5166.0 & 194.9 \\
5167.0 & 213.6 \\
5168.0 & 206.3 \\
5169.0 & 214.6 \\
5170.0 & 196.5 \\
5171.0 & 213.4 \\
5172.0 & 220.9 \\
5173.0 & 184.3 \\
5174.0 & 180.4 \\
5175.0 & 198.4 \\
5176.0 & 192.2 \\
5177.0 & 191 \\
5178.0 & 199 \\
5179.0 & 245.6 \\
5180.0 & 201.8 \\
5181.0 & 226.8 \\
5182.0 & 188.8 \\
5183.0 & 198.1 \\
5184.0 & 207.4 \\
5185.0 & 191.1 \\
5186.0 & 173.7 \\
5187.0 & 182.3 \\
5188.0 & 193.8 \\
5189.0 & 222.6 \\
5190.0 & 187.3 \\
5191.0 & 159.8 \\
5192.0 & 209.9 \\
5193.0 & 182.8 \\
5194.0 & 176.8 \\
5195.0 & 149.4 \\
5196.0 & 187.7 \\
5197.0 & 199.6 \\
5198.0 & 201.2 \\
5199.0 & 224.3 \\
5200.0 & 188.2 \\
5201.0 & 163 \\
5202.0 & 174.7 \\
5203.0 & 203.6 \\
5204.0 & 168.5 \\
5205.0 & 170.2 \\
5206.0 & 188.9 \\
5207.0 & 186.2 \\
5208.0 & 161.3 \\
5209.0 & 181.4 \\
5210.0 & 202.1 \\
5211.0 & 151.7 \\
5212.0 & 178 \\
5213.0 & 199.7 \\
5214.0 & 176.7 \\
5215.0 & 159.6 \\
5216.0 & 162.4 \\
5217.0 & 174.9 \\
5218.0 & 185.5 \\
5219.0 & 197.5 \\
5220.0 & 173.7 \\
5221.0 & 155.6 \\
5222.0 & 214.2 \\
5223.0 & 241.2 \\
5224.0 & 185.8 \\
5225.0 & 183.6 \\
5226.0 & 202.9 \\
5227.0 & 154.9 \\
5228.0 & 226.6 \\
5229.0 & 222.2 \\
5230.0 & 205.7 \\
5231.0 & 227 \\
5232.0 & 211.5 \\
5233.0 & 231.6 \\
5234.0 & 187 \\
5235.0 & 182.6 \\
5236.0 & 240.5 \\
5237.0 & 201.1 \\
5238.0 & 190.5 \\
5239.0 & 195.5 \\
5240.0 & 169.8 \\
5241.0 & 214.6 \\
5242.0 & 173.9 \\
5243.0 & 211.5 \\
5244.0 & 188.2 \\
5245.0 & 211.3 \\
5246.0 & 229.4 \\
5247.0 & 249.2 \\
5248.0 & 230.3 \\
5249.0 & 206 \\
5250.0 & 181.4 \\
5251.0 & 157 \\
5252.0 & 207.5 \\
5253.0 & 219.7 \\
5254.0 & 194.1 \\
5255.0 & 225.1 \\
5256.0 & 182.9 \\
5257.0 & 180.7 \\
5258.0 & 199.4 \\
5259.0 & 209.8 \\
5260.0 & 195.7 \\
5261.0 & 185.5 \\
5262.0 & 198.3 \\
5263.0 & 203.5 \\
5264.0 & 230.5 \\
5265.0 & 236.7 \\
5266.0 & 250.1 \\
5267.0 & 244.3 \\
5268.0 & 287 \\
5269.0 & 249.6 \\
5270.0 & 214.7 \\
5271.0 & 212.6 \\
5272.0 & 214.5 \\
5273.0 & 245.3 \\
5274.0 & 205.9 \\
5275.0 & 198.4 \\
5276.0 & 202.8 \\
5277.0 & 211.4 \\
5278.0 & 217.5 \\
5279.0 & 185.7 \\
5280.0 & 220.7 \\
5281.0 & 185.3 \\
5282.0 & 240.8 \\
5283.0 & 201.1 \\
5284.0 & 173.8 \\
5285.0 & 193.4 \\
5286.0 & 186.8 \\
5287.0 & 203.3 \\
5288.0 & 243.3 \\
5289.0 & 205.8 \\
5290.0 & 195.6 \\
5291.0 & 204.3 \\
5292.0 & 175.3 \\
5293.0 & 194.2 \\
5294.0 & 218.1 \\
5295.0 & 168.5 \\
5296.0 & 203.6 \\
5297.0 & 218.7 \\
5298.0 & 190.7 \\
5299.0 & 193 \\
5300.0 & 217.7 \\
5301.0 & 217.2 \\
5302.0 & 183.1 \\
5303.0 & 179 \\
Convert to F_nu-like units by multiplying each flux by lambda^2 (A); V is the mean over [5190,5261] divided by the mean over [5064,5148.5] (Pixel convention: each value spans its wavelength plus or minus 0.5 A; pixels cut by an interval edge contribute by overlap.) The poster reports 1.2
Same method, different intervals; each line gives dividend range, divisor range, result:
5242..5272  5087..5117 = 1.26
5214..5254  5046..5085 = 1.24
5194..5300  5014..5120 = 1.32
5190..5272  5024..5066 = 1.42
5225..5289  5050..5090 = 1.35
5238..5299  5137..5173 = 1.14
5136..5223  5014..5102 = 1.24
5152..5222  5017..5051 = 1.40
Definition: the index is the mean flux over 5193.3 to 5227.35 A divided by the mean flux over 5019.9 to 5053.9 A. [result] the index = 1.3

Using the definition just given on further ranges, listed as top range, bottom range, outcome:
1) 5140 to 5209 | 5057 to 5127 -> 1.10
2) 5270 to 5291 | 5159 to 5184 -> 1.04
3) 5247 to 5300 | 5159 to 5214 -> 1.09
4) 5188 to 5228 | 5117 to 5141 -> 1.06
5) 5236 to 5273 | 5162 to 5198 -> 1.07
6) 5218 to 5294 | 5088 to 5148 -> 1.15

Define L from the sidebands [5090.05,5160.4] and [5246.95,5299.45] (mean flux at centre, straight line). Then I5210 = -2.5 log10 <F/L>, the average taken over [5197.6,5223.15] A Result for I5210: 0.08 mag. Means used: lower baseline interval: 180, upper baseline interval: 208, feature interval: 183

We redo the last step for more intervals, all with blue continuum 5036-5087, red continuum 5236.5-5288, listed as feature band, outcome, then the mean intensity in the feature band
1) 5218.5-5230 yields 0.019 mag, 197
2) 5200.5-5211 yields 0.101 mag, 179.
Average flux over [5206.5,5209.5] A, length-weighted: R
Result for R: 176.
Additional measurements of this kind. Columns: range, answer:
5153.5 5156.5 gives 175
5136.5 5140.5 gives 174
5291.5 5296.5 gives 192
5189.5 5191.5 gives 174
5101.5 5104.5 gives 200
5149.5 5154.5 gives 174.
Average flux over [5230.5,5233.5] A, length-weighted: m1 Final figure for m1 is 223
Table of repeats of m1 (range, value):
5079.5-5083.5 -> 156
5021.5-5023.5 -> 173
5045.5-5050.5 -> 202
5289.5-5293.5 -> 192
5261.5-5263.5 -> 201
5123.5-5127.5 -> 144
